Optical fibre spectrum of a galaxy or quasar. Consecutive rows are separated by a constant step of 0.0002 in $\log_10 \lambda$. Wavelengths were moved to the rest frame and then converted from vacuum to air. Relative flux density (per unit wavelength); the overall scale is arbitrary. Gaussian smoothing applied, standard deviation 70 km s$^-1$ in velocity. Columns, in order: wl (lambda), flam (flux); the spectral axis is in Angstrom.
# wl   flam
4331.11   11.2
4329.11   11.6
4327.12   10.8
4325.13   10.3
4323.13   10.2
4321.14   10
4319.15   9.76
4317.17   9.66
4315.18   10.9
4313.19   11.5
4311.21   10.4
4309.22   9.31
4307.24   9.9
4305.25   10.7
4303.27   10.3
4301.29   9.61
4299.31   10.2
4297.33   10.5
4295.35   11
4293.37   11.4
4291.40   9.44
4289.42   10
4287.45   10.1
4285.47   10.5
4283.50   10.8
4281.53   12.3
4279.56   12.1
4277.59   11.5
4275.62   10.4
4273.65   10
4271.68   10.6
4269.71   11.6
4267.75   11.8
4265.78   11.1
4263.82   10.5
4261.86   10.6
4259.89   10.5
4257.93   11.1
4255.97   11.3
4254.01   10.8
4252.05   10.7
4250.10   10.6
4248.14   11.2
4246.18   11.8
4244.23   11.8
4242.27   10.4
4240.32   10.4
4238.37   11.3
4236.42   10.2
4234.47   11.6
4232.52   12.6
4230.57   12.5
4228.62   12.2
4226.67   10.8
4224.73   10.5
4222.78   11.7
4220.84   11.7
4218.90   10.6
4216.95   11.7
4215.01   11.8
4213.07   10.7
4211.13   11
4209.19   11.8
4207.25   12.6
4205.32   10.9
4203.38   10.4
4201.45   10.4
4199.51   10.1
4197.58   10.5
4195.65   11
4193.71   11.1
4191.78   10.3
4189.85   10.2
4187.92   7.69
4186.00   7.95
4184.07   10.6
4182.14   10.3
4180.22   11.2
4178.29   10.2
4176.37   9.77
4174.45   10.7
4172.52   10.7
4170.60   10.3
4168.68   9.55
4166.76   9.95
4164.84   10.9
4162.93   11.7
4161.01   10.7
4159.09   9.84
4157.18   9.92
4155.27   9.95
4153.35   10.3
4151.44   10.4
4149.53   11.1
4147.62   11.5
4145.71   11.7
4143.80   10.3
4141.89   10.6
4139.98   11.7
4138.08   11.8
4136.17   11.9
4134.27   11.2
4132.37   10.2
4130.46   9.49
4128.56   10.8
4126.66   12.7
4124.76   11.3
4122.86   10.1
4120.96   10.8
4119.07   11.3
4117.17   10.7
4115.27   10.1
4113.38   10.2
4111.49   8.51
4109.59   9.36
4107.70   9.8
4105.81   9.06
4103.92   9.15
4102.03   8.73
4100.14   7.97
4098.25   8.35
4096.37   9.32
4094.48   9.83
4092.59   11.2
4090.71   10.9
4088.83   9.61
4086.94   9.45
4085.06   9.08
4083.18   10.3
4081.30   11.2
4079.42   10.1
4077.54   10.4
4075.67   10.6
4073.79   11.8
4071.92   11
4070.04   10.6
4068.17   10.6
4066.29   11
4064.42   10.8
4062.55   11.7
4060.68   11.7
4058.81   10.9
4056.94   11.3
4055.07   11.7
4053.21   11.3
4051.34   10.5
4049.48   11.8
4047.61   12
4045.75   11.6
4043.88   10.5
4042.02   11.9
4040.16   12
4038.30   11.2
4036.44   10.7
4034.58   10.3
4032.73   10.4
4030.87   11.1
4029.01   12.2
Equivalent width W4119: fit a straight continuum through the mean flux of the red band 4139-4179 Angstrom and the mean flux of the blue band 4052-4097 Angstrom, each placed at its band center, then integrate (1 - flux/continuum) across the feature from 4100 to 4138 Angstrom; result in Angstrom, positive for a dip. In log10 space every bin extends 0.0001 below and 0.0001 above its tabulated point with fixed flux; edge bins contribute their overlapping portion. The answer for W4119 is 1.3 Angstrom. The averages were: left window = 10.7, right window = 10.6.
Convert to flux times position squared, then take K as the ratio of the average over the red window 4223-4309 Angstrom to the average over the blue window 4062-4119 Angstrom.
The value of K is 1.2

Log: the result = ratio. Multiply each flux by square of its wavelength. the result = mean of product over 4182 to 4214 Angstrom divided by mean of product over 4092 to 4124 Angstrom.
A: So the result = 1.1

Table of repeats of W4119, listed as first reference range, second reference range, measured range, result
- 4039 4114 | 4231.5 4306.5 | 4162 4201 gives 1.6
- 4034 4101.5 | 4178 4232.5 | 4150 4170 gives 0.8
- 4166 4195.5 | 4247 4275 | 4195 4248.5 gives -3.8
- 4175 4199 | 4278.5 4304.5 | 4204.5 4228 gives -2.5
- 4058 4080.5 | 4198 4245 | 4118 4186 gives 2.5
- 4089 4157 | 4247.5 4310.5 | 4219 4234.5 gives -1.6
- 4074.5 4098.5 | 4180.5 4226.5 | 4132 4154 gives -1.5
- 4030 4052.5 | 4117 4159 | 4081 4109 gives 3.7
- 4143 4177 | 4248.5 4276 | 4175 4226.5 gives 0.0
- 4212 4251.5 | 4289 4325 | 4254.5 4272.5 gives -0.2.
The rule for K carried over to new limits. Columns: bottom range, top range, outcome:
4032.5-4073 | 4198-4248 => 1.09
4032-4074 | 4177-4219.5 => 1.02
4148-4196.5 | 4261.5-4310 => 1.10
